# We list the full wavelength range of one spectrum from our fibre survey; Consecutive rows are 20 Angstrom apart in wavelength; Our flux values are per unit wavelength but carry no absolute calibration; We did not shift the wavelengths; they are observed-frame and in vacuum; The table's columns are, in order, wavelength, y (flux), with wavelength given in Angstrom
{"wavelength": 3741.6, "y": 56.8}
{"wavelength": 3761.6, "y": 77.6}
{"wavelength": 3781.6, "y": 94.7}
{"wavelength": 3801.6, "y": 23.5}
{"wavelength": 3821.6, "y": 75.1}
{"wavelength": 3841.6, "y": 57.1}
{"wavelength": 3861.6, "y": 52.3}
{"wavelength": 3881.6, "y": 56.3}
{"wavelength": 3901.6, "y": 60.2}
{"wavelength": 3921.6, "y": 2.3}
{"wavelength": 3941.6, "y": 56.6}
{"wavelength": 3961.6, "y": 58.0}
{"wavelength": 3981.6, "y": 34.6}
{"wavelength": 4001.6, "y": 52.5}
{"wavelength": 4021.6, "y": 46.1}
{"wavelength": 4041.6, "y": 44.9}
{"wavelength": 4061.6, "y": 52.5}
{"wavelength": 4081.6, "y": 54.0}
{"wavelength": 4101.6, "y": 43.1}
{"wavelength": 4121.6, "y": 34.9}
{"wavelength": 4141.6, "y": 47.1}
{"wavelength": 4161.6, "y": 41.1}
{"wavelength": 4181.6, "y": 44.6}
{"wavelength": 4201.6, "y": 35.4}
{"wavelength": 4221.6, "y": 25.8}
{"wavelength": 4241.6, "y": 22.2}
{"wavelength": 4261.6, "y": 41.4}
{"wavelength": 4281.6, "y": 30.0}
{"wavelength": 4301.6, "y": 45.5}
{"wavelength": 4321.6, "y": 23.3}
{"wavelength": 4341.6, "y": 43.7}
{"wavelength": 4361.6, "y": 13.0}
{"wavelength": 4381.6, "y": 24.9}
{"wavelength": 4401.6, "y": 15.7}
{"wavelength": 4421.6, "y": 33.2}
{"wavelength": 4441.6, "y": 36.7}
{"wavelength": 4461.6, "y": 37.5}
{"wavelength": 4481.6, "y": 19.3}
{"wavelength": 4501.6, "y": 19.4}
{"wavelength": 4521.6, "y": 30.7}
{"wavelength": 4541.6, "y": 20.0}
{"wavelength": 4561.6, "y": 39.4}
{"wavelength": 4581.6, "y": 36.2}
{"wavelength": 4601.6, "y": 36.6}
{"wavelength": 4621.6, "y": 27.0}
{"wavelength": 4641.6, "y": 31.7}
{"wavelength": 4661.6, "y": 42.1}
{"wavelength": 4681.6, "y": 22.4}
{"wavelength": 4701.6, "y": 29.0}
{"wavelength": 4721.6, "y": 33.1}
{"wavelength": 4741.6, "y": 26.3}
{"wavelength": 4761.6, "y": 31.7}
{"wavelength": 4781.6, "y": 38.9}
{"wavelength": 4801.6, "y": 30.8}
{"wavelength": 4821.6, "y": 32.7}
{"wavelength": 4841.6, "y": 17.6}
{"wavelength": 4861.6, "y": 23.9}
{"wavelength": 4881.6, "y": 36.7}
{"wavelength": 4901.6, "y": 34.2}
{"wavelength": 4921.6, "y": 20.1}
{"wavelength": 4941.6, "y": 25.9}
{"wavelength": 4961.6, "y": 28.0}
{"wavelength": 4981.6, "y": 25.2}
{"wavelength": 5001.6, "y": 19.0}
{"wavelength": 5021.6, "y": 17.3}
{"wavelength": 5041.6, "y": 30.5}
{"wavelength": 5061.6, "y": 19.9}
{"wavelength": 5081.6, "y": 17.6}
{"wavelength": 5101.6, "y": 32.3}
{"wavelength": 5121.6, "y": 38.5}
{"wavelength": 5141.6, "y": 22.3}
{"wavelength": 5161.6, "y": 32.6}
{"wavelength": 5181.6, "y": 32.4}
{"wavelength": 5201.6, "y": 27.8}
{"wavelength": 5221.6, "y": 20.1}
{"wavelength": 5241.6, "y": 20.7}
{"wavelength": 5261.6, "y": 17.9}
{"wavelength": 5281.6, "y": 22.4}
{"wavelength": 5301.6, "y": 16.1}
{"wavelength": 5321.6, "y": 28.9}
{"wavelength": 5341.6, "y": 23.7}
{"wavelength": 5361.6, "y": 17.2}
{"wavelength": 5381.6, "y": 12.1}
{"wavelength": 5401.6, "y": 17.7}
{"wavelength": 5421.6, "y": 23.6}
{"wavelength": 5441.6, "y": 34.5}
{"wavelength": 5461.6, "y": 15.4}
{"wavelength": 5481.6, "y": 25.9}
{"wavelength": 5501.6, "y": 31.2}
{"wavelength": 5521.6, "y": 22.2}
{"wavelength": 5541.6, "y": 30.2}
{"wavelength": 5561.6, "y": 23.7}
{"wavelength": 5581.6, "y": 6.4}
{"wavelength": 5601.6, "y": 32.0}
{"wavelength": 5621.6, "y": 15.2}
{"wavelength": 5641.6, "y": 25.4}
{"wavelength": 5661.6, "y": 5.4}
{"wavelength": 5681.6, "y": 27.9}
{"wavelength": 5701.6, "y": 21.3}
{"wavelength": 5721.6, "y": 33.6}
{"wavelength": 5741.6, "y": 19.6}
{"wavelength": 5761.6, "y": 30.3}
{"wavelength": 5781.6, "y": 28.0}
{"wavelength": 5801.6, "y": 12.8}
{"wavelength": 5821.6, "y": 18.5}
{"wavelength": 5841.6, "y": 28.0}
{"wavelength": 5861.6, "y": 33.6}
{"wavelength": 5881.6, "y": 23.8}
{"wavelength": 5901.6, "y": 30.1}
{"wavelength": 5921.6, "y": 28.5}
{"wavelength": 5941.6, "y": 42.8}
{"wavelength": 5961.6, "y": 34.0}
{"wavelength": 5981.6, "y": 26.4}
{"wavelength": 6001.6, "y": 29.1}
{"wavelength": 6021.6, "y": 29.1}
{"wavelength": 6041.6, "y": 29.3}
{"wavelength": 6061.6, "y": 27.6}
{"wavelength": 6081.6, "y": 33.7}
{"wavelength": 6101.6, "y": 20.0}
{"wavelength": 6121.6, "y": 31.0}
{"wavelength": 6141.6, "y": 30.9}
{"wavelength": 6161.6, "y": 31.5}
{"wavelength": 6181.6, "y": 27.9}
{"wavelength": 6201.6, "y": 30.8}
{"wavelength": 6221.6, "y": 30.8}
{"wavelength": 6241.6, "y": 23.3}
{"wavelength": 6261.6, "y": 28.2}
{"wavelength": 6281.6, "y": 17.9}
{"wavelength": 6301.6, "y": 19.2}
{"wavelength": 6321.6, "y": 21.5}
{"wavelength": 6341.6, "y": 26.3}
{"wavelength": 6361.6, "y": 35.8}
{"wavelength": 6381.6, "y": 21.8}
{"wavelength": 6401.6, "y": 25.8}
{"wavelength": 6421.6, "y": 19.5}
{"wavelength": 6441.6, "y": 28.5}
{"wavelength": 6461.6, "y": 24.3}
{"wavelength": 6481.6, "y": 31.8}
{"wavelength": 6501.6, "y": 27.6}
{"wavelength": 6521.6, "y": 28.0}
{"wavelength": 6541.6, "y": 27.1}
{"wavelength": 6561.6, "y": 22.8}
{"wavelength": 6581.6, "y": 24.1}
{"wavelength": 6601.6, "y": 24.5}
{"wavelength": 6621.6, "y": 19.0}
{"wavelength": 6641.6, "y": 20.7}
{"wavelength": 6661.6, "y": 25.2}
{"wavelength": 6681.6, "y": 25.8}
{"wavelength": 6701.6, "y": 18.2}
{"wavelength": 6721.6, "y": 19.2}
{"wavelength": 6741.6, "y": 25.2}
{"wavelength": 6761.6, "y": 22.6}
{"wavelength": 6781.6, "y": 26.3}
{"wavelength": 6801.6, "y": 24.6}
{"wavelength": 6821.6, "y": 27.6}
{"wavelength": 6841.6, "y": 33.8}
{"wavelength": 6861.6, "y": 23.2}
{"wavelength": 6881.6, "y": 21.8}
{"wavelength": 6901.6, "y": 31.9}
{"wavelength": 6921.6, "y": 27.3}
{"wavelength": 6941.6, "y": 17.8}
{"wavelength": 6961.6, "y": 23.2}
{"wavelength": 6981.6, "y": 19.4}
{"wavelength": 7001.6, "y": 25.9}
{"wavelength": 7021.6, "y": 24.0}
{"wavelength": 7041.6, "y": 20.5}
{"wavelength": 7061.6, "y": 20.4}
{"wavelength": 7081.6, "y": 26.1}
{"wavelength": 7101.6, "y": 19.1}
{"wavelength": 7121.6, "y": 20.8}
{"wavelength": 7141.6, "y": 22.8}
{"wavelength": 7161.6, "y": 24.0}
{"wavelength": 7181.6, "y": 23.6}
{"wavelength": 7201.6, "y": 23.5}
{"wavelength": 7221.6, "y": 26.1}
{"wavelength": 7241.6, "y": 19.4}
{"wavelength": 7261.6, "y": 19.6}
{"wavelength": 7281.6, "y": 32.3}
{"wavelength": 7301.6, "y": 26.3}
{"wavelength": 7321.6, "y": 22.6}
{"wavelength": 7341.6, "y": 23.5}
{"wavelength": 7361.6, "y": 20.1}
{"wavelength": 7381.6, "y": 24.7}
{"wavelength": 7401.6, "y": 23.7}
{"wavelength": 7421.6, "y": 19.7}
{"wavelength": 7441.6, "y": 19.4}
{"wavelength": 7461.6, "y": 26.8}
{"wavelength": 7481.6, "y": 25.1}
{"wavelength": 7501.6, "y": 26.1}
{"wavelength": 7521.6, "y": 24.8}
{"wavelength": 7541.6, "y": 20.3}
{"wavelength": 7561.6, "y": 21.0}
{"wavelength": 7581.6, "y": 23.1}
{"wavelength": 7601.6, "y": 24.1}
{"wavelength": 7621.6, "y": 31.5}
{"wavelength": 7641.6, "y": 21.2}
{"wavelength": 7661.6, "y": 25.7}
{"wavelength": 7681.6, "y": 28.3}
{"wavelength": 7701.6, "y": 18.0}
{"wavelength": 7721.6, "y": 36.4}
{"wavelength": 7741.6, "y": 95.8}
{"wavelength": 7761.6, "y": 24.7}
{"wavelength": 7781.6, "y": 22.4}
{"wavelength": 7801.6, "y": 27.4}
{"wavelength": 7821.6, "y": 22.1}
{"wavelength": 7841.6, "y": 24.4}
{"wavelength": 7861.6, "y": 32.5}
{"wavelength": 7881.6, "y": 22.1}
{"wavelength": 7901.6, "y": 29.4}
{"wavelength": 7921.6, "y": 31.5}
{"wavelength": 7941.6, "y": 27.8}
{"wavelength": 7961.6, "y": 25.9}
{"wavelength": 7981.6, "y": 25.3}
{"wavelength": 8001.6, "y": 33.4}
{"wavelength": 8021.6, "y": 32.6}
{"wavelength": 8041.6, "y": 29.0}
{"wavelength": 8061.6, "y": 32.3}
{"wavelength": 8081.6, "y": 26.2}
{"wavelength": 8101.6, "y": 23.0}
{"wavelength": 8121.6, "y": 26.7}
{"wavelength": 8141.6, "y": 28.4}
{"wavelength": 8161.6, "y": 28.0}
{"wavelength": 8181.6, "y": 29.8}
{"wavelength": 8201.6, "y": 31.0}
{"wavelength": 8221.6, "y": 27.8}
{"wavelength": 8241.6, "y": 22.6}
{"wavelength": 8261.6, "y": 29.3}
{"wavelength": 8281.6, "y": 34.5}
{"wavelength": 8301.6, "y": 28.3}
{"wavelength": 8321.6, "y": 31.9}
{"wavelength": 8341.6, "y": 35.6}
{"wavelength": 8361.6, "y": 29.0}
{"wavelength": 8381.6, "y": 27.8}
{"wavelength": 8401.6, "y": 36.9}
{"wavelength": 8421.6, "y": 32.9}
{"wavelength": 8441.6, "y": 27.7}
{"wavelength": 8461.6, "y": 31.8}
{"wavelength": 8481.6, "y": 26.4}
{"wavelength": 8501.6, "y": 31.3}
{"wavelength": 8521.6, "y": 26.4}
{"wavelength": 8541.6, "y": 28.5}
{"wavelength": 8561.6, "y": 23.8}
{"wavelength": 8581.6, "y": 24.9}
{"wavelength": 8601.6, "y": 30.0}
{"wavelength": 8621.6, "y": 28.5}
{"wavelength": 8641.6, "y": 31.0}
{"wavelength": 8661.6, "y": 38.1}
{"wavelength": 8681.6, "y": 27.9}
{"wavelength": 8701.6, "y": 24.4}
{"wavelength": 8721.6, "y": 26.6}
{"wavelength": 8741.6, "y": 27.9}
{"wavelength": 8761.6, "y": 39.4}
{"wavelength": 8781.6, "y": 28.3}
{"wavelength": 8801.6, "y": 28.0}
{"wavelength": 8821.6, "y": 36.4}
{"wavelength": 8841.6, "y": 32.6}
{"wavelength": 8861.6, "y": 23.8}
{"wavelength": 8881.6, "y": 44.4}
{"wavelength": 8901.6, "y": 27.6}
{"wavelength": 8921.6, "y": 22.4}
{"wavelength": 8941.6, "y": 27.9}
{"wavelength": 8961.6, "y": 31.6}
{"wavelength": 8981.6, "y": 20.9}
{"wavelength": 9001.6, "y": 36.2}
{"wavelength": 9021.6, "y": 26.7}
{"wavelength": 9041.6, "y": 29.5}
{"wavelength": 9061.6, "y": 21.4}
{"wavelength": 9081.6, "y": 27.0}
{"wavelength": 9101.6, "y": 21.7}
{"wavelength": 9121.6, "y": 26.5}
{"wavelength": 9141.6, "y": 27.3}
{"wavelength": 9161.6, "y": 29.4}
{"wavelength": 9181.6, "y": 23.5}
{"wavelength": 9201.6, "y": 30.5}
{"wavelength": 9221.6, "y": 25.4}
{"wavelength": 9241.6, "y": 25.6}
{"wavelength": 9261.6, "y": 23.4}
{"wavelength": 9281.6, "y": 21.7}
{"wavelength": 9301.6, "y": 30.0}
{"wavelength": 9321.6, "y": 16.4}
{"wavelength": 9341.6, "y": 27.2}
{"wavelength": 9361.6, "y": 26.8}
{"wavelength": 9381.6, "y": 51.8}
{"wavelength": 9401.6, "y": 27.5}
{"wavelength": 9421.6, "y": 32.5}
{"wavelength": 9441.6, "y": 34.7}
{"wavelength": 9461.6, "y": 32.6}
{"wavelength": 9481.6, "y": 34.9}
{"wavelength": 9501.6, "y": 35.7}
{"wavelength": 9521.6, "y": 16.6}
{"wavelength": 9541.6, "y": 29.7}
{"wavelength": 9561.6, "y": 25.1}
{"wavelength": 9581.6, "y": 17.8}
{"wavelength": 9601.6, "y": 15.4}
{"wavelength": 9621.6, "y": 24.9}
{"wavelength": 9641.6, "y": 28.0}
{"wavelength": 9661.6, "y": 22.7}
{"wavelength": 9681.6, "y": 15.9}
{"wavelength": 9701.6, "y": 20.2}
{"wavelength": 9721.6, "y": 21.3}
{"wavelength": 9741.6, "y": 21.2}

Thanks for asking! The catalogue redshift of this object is 1.075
